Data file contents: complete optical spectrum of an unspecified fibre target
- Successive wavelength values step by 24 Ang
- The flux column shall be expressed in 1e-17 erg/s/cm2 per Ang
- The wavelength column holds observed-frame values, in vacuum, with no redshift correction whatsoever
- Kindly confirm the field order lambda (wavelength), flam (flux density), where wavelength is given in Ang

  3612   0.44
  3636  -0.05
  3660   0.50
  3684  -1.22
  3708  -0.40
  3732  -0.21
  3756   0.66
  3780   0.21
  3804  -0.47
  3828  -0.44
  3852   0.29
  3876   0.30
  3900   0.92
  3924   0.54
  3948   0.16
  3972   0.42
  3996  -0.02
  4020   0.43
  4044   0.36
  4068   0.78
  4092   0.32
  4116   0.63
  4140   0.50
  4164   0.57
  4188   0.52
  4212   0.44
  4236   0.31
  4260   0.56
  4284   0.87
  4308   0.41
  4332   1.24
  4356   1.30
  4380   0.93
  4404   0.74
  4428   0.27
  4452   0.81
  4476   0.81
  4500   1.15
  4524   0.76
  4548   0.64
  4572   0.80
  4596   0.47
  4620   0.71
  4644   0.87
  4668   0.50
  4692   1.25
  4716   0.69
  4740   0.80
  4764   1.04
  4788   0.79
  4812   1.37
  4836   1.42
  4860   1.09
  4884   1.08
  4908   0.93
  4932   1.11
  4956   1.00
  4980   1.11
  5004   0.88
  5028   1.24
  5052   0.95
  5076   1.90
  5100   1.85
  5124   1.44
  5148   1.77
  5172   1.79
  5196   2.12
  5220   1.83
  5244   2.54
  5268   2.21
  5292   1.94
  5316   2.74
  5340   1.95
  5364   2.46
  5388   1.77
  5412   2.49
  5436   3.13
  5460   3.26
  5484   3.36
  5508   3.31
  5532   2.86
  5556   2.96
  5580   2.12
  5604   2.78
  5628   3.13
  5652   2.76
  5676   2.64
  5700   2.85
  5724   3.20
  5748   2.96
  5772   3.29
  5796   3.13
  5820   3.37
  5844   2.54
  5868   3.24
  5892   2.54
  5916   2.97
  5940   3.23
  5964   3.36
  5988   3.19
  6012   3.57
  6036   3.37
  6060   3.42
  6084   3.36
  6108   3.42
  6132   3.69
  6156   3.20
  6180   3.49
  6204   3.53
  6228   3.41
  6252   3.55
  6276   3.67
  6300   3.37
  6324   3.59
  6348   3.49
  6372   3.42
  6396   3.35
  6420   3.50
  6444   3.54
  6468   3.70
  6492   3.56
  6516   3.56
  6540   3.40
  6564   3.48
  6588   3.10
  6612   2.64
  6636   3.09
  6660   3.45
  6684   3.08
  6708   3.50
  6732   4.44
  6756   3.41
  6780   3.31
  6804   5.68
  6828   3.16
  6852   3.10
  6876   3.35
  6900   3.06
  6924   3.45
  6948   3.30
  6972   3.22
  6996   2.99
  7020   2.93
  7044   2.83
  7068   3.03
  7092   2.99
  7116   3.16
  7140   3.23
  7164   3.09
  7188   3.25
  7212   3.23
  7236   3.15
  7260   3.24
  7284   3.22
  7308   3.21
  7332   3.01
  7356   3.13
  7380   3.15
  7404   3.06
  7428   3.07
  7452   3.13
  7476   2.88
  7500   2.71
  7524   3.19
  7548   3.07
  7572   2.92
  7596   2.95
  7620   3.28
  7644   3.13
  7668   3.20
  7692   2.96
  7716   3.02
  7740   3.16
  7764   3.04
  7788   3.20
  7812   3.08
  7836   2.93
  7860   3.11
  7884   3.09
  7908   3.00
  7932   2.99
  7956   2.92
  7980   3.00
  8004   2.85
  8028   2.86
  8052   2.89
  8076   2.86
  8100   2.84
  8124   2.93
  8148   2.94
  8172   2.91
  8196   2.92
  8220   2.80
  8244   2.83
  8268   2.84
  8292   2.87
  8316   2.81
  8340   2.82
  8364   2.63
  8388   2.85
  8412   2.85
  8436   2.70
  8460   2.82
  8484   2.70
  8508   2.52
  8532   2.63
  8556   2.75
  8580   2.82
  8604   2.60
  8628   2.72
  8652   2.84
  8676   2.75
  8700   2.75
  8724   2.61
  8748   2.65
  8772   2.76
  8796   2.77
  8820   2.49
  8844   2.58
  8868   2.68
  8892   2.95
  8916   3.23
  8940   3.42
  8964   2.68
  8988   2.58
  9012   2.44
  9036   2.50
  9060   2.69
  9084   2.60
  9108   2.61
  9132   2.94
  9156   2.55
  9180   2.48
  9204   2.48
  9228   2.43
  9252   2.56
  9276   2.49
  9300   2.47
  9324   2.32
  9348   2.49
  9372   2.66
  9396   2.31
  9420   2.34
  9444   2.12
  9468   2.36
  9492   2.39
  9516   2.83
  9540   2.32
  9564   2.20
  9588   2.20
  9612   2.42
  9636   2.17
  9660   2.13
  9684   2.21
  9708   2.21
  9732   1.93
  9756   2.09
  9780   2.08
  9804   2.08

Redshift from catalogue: 0.358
